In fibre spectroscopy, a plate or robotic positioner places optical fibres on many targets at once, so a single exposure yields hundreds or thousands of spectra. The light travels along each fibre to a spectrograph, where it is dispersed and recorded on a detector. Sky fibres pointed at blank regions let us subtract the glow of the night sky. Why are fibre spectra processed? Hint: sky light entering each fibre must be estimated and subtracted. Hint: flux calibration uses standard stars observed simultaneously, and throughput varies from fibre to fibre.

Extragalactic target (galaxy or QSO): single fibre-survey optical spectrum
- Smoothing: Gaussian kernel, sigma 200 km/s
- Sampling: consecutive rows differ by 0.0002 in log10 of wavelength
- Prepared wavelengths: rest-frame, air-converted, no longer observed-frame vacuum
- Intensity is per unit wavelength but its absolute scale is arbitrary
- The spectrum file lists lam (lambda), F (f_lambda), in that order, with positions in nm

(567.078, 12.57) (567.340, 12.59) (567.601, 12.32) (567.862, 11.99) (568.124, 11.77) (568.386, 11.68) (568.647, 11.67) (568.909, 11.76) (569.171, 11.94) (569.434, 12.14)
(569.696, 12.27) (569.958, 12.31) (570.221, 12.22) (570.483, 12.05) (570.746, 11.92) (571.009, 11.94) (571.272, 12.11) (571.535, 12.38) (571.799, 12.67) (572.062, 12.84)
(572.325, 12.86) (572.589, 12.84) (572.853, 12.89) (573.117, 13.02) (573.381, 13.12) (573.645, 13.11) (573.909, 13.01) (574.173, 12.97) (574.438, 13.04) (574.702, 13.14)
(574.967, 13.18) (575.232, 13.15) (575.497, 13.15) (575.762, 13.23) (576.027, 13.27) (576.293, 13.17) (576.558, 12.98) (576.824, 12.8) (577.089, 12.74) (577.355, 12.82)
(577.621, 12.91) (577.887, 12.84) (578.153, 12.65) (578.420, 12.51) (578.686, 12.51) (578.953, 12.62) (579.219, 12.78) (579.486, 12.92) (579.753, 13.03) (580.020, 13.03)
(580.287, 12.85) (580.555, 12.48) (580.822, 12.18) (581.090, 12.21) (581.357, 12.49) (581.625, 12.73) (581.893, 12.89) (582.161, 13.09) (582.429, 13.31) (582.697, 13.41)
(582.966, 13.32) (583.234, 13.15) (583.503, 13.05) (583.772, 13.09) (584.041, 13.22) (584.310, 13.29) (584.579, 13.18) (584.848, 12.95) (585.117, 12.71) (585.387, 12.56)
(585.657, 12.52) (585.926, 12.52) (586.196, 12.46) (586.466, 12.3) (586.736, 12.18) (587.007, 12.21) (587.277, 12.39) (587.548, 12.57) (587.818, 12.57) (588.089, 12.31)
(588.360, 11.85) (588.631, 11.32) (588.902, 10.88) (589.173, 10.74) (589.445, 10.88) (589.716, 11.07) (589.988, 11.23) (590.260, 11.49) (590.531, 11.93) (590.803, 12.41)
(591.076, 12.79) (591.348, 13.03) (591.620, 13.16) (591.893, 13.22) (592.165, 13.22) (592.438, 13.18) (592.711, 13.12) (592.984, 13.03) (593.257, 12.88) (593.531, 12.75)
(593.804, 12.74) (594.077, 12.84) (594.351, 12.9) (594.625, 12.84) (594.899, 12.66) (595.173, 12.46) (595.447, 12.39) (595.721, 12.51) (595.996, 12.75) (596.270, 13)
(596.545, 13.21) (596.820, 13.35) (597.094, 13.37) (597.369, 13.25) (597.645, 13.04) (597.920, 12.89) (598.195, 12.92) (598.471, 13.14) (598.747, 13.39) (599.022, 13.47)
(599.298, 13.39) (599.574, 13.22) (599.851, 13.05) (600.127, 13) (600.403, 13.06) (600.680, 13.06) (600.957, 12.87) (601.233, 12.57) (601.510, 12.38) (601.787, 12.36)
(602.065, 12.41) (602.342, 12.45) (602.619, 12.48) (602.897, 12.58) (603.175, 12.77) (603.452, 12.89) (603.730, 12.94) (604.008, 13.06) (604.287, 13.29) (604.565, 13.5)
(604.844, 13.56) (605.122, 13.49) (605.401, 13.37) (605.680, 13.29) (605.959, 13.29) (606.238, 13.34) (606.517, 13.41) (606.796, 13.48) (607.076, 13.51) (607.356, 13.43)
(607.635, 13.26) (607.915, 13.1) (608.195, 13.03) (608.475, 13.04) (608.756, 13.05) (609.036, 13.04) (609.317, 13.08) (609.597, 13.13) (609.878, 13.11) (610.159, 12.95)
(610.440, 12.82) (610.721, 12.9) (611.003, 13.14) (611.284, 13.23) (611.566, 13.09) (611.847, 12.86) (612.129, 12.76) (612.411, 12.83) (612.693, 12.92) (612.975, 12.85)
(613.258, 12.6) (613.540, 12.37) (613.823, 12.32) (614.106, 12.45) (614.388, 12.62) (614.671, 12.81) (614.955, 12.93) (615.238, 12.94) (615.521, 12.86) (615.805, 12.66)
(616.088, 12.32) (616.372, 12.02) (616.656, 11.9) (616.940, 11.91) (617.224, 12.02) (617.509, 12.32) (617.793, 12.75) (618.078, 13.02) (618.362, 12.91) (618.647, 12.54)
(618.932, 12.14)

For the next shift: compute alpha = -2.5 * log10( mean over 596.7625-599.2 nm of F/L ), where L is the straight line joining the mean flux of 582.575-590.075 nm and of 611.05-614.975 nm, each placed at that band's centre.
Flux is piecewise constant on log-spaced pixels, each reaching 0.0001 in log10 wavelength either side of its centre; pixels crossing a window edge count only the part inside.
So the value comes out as -0.06 mag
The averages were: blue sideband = 12.4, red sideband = 12.8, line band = 13.2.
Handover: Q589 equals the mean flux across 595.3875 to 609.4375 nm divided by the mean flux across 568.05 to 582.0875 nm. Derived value 1.03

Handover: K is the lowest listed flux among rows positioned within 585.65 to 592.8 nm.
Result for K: 10.74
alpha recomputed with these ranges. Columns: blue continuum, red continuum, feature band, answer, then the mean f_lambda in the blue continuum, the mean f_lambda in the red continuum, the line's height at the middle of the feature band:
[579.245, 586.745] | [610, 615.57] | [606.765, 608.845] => -0.034 mag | 12.8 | 12.8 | 12.8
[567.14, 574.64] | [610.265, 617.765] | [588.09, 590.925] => 0.099 mag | 12.4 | 12.6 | 12.5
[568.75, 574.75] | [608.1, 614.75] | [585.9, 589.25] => 0.056 mag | 12.5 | 12.9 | 12.7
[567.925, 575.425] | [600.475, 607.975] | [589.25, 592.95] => 0.040 mag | 12.5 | 13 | 12.8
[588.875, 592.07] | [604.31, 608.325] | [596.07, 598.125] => -0.051 mag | 12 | 13.4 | 12.5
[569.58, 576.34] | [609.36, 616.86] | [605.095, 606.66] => -0.051 mag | 12.8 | 12.7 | 12.7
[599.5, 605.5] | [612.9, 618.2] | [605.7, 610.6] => -0.037 mag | 12.9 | 12.5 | 12.7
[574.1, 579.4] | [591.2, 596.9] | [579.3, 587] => 0.009 mag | 12.9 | 12.9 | 12.9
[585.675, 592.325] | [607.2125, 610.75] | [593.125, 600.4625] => -0.041 mag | 12.1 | 13.1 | 12.5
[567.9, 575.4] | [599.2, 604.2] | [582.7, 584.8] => -0.048 mag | 12.5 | 12.8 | 12.6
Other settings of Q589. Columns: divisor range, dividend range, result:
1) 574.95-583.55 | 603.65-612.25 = 1.02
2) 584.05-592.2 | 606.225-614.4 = 1.06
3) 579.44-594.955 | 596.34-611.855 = 1.04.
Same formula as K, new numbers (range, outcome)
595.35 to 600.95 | 12.39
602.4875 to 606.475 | 12.48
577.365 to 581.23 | 12.18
